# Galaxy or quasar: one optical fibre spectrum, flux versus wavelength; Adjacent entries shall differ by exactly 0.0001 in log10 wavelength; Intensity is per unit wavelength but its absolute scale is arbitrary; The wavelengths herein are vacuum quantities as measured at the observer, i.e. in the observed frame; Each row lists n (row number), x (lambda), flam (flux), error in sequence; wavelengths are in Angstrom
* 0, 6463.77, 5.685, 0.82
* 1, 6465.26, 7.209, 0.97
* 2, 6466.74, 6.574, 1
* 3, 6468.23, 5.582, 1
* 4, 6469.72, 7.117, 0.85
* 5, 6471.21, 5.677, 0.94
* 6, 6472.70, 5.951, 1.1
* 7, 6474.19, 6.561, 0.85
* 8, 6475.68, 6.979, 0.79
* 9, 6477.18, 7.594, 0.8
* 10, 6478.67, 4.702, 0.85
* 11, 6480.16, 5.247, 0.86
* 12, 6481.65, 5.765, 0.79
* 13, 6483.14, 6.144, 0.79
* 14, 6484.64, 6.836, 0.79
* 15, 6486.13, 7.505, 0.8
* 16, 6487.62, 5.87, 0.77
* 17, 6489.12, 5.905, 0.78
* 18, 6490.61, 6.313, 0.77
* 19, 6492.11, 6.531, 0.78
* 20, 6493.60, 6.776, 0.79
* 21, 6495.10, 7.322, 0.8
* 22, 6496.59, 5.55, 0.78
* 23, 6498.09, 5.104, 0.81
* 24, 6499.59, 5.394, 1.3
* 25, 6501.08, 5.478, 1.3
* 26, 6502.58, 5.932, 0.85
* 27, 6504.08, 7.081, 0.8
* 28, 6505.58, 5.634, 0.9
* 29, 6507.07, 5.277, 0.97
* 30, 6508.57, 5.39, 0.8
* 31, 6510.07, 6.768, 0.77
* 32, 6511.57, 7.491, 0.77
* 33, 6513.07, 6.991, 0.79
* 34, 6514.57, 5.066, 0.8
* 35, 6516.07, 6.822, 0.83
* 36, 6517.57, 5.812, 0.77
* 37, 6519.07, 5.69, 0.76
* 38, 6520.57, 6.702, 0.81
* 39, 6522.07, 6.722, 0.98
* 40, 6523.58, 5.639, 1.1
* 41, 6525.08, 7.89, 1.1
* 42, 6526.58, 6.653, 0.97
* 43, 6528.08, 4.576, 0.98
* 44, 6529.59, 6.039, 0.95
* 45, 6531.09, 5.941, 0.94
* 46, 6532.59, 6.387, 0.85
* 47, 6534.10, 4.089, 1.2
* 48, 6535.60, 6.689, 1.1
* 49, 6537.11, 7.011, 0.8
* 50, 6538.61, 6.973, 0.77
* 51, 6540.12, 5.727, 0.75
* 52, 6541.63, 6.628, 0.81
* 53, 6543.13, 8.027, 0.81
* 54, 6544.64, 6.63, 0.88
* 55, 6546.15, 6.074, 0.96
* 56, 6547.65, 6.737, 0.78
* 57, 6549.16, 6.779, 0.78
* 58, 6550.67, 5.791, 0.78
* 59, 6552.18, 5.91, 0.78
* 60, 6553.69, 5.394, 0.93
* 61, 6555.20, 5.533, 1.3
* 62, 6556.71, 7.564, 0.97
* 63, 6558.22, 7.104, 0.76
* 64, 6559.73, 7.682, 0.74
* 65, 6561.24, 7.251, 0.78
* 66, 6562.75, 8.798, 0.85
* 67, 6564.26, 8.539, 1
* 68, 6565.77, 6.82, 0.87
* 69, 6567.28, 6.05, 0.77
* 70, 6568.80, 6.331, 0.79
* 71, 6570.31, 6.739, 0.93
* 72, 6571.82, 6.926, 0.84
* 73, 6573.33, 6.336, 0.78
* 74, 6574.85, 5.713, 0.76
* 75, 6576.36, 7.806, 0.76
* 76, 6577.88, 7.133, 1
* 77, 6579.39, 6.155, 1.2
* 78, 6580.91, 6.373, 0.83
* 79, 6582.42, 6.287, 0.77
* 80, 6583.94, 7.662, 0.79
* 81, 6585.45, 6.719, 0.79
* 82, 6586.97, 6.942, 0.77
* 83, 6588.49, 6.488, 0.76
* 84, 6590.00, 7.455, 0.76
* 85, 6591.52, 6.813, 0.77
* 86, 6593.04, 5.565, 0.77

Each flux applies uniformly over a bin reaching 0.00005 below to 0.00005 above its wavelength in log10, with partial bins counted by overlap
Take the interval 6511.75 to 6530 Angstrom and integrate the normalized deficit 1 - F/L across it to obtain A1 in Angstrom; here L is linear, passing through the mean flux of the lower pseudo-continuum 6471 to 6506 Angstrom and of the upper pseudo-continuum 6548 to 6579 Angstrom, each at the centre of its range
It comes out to 0.5 Angstrom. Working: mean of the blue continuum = 6.17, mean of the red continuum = 6.8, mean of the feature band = 6.26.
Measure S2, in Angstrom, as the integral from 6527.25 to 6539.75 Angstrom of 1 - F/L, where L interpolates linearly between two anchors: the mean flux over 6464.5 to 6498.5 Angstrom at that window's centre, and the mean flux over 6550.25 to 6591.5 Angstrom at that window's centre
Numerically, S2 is 1.2 Angstrom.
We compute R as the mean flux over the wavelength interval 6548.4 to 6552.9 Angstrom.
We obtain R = 6.15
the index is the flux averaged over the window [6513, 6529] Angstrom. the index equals 6.2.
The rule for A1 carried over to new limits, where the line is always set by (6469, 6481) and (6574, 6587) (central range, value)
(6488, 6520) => 1.3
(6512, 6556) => 1.8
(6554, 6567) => -1.3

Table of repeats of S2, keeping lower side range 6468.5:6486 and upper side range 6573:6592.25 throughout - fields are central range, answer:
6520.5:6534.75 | 1.00 Angstrom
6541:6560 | 0.11 Angstrom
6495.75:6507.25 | 1.19 Angstrom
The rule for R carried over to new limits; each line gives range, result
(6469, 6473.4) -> 6.25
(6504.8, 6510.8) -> 5.77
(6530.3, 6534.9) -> 5.5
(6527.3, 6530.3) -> 5.3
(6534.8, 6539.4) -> 6.85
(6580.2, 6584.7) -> 6.79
